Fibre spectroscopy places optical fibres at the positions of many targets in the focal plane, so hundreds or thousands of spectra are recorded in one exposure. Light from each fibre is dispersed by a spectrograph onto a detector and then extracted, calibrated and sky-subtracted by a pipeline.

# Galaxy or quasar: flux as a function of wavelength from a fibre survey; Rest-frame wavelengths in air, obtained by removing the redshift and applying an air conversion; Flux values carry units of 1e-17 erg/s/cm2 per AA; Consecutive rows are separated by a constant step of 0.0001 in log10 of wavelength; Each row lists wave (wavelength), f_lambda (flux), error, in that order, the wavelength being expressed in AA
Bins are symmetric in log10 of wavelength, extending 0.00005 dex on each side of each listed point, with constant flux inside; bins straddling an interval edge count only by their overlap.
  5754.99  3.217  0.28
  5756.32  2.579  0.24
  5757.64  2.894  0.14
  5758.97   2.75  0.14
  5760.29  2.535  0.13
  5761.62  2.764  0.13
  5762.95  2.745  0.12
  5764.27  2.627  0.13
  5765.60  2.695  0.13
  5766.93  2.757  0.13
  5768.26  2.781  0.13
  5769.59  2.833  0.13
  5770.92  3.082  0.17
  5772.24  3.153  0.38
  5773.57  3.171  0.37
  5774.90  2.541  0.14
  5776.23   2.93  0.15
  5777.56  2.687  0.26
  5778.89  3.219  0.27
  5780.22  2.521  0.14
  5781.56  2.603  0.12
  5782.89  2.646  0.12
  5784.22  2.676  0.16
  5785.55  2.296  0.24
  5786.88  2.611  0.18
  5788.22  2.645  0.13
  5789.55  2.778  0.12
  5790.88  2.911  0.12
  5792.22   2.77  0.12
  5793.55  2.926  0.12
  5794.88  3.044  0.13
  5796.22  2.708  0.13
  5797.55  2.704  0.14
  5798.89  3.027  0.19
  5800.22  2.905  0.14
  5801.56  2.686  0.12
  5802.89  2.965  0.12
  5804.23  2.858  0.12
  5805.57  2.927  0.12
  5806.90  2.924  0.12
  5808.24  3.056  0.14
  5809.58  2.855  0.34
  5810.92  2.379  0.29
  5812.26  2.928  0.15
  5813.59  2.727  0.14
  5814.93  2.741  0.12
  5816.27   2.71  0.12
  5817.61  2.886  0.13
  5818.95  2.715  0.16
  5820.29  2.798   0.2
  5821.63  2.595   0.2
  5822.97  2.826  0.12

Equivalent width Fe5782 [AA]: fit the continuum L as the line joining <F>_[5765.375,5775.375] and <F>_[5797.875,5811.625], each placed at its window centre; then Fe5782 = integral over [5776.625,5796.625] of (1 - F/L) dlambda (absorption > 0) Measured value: 0.9 AA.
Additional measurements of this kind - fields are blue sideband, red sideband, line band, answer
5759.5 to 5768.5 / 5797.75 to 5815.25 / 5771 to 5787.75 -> -0.10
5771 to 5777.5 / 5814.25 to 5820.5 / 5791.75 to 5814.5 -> -0.18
